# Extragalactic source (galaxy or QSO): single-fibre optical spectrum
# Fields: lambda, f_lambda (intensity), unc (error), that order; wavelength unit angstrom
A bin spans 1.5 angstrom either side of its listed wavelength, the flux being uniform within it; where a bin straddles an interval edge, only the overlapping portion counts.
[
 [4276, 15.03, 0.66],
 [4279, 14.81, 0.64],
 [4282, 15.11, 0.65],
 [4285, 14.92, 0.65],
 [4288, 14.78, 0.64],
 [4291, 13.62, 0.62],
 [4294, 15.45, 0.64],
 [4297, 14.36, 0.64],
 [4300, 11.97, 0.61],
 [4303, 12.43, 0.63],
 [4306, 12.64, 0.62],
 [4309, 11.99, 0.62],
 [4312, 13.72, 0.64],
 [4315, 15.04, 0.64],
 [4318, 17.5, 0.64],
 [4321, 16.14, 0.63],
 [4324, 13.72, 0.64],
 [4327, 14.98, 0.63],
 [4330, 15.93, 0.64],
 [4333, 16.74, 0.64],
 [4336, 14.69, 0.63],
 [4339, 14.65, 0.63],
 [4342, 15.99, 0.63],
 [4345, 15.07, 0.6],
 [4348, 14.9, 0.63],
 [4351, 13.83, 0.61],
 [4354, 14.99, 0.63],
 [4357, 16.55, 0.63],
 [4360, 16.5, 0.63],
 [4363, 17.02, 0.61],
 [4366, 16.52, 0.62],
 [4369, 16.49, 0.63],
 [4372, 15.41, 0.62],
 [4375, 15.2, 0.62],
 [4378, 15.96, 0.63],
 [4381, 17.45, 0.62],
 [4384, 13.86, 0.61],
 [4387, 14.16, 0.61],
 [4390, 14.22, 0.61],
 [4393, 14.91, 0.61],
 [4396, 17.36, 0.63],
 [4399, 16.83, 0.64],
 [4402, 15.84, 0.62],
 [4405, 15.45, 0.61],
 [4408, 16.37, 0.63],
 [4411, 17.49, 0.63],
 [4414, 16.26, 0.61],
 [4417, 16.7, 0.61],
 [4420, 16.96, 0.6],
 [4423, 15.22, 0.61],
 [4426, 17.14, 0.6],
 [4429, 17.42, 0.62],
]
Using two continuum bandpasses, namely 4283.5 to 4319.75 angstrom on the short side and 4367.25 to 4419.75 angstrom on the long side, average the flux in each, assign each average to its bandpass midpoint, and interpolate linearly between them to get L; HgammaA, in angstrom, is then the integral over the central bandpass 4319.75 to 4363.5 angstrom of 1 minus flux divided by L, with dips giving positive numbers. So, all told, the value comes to -1.6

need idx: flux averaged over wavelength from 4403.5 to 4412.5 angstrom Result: 16.4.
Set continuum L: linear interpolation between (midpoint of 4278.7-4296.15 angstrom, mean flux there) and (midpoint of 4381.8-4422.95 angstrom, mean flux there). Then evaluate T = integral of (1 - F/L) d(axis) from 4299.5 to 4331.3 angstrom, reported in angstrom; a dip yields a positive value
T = 1.68 angstrom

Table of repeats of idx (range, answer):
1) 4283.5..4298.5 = 14.6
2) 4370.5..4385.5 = 15.6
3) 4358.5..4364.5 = 16.8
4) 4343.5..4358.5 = 15.1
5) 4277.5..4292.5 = 14.6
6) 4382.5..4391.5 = 14.1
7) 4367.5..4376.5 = 15.7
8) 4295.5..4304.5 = 12.9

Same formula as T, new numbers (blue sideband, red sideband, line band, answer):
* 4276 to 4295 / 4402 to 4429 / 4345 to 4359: 0.5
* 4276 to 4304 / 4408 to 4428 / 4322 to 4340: -0.2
